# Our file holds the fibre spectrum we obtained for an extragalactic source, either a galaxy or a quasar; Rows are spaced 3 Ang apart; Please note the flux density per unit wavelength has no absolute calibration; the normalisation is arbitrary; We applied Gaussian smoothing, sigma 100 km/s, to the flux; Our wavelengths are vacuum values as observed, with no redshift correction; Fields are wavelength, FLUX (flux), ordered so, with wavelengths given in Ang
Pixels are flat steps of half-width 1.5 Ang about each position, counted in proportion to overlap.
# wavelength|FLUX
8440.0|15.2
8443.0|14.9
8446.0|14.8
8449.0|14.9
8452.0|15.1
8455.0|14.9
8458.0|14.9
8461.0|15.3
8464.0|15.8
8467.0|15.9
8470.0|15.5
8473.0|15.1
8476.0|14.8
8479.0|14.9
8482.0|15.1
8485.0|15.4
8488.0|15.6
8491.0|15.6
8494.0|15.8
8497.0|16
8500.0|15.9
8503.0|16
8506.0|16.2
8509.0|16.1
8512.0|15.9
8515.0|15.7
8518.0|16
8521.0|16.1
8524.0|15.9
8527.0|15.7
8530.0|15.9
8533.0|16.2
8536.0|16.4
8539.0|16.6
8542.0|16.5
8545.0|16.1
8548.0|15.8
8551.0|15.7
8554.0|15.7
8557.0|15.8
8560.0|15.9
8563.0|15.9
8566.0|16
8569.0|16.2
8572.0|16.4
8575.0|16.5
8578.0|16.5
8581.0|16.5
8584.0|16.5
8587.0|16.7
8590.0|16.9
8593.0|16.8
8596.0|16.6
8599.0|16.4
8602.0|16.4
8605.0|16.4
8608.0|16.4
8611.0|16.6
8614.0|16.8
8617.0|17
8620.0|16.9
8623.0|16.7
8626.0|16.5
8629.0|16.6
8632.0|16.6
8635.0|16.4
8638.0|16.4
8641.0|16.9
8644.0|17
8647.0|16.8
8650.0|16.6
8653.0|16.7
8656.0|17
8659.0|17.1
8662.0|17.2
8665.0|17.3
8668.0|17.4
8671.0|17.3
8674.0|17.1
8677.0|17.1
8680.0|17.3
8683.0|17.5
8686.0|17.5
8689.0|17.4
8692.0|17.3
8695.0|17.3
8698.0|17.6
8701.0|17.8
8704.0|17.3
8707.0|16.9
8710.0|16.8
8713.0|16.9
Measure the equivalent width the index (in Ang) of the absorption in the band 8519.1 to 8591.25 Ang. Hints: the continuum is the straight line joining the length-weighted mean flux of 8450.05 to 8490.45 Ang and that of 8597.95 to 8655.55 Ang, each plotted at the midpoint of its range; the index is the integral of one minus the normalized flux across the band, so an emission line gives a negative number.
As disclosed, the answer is -0.76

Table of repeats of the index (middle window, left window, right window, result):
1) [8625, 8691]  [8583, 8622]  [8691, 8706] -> 0.5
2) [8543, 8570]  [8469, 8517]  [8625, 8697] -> 0.4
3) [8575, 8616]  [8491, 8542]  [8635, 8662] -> -0.2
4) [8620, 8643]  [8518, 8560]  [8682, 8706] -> 0.4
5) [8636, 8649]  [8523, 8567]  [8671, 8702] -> 0.2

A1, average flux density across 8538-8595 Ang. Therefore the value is 16.3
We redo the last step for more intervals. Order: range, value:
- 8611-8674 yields 16.9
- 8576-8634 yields 16.6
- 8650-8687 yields 17.2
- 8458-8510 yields 15.6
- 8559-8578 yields 16.2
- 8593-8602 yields 16.5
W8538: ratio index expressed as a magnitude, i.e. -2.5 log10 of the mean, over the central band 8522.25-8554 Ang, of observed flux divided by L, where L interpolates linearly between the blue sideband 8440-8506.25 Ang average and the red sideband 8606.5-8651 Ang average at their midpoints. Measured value -0.01 mag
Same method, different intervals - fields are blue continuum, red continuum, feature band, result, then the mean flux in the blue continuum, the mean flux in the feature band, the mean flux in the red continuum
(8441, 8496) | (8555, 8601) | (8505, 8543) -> -0.02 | 15.2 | 16.1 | 16.4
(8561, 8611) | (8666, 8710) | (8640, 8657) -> 0.01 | 16.4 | 16.8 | 17.3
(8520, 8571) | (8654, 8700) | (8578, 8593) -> -0.02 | 16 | 16.6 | 17.3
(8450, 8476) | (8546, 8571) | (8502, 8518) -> -0.03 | 15.3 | 16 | 15.9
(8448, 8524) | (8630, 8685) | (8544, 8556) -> 0.02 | 15.6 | 15.8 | 17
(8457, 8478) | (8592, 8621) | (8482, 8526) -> -0.01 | 15.3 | 15.8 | 16.6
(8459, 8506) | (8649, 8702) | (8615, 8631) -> 0.00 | 15.5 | 16.7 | 17.3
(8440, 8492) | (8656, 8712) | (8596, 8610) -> 0.01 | 15.2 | 16.4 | 17.3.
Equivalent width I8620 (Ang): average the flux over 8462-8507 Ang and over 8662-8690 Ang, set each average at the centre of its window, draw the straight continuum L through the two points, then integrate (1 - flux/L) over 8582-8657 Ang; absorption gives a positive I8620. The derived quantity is 0.60 Ang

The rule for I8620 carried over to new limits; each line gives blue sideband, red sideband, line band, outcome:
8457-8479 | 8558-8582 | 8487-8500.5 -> -0.2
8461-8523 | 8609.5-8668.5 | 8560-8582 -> 0.0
